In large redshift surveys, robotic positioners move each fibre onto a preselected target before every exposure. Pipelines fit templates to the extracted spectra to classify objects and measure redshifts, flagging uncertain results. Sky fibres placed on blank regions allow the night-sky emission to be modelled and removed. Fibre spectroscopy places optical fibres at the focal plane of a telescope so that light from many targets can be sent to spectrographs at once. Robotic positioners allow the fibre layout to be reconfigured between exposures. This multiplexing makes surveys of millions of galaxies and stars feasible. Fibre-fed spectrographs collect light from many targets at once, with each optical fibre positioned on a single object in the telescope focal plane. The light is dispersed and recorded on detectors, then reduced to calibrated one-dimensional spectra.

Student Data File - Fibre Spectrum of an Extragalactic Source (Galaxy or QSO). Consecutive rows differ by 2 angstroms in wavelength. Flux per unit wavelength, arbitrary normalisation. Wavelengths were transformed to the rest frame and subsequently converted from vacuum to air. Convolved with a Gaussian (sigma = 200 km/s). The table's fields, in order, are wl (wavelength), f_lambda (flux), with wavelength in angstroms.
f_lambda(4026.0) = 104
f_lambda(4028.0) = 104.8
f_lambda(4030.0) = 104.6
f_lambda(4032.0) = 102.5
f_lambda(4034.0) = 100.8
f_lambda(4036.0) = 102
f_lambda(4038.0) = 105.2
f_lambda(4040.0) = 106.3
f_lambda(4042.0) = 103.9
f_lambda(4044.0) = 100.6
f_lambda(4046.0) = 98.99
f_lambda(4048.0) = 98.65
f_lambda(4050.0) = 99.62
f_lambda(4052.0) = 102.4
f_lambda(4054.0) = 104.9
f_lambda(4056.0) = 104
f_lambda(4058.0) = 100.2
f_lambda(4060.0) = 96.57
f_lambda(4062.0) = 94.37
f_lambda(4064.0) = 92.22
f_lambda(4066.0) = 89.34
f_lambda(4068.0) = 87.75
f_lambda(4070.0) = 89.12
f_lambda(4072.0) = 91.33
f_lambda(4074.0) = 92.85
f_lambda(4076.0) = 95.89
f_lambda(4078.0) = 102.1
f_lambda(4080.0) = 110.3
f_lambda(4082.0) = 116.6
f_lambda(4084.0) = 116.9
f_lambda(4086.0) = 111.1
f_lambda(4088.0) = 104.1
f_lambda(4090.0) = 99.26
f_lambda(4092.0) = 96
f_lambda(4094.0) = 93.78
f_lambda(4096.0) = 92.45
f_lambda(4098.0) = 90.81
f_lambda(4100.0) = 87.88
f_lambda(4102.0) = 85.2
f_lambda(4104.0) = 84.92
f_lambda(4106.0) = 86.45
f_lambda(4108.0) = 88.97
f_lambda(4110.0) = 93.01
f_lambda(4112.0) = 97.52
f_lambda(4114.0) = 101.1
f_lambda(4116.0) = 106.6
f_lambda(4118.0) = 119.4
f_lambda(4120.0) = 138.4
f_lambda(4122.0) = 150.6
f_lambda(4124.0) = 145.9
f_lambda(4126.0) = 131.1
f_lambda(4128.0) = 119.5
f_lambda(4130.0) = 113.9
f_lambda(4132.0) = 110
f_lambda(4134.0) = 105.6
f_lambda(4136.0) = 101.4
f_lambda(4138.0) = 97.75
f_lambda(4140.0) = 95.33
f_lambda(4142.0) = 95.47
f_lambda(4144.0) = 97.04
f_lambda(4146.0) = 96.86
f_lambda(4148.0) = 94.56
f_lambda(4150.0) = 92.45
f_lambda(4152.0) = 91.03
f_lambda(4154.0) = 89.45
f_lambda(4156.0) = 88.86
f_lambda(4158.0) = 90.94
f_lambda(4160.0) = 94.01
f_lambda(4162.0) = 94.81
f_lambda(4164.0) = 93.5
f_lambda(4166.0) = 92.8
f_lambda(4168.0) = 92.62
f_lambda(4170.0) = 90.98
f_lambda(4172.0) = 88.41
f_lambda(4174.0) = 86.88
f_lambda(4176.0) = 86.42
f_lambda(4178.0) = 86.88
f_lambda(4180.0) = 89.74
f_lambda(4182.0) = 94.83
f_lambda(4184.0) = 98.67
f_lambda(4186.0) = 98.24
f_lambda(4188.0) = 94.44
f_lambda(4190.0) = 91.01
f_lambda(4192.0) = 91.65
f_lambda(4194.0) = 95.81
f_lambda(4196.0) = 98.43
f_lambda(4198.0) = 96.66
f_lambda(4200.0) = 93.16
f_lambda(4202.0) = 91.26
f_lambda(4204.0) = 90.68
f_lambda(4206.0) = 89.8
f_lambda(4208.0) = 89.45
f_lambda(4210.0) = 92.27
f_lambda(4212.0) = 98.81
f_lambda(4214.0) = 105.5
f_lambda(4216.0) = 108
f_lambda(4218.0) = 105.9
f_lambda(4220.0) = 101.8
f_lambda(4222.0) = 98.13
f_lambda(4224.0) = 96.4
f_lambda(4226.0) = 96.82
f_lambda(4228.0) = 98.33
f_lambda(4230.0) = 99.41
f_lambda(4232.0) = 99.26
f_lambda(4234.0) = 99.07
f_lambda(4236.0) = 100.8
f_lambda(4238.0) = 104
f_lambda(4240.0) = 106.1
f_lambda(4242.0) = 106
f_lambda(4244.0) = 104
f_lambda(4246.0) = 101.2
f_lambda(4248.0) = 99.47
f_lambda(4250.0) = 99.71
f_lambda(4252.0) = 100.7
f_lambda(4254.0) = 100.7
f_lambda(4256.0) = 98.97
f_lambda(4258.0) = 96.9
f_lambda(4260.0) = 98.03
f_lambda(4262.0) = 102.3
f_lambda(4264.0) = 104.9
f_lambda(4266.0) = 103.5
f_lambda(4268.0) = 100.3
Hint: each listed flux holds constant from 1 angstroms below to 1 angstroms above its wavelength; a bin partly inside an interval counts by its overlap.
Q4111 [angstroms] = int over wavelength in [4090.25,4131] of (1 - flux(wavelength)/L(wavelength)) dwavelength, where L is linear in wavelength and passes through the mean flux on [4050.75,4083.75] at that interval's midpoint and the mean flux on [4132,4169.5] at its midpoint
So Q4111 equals -4.0 angstroms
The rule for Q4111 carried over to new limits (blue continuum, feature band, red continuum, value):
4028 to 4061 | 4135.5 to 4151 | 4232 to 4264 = 0.8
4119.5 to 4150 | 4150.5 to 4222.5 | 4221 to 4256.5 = 8.3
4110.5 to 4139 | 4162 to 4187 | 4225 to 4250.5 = 4.1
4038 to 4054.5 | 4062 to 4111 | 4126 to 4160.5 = 2.5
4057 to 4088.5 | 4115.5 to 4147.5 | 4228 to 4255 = -4.4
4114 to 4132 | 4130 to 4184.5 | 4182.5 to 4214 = 8.3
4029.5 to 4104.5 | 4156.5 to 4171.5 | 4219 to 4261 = 1.1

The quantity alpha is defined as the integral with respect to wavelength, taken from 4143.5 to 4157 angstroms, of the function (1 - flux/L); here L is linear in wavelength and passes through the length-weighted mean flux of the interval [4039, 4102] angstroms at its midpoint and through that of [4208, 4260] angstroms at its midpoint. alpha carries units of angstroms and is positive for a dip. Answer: 0.9 angstroms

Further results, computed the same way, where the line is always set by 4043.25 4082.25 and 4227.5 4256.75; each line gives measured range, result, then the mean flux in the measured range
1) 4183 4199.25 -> 0.77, 95.6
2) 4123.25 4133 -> -2.39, 124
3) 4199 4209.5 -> 1.01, 90.9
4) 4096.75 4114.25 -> 1.52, 90.2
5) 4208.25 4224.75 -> 0.06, 100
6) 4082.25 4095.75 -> -0.70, 104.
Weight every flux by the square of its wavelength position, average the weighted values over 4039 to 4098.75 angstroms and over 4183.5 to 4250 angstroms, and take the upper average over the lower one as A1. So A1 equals 1.06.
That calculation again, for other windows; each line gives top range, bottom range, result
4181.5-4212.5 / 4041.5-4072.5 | 1.04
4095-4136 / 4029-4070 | 1.12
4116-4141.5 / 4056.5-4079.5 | 1.29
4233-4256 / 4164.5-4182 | 1.17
